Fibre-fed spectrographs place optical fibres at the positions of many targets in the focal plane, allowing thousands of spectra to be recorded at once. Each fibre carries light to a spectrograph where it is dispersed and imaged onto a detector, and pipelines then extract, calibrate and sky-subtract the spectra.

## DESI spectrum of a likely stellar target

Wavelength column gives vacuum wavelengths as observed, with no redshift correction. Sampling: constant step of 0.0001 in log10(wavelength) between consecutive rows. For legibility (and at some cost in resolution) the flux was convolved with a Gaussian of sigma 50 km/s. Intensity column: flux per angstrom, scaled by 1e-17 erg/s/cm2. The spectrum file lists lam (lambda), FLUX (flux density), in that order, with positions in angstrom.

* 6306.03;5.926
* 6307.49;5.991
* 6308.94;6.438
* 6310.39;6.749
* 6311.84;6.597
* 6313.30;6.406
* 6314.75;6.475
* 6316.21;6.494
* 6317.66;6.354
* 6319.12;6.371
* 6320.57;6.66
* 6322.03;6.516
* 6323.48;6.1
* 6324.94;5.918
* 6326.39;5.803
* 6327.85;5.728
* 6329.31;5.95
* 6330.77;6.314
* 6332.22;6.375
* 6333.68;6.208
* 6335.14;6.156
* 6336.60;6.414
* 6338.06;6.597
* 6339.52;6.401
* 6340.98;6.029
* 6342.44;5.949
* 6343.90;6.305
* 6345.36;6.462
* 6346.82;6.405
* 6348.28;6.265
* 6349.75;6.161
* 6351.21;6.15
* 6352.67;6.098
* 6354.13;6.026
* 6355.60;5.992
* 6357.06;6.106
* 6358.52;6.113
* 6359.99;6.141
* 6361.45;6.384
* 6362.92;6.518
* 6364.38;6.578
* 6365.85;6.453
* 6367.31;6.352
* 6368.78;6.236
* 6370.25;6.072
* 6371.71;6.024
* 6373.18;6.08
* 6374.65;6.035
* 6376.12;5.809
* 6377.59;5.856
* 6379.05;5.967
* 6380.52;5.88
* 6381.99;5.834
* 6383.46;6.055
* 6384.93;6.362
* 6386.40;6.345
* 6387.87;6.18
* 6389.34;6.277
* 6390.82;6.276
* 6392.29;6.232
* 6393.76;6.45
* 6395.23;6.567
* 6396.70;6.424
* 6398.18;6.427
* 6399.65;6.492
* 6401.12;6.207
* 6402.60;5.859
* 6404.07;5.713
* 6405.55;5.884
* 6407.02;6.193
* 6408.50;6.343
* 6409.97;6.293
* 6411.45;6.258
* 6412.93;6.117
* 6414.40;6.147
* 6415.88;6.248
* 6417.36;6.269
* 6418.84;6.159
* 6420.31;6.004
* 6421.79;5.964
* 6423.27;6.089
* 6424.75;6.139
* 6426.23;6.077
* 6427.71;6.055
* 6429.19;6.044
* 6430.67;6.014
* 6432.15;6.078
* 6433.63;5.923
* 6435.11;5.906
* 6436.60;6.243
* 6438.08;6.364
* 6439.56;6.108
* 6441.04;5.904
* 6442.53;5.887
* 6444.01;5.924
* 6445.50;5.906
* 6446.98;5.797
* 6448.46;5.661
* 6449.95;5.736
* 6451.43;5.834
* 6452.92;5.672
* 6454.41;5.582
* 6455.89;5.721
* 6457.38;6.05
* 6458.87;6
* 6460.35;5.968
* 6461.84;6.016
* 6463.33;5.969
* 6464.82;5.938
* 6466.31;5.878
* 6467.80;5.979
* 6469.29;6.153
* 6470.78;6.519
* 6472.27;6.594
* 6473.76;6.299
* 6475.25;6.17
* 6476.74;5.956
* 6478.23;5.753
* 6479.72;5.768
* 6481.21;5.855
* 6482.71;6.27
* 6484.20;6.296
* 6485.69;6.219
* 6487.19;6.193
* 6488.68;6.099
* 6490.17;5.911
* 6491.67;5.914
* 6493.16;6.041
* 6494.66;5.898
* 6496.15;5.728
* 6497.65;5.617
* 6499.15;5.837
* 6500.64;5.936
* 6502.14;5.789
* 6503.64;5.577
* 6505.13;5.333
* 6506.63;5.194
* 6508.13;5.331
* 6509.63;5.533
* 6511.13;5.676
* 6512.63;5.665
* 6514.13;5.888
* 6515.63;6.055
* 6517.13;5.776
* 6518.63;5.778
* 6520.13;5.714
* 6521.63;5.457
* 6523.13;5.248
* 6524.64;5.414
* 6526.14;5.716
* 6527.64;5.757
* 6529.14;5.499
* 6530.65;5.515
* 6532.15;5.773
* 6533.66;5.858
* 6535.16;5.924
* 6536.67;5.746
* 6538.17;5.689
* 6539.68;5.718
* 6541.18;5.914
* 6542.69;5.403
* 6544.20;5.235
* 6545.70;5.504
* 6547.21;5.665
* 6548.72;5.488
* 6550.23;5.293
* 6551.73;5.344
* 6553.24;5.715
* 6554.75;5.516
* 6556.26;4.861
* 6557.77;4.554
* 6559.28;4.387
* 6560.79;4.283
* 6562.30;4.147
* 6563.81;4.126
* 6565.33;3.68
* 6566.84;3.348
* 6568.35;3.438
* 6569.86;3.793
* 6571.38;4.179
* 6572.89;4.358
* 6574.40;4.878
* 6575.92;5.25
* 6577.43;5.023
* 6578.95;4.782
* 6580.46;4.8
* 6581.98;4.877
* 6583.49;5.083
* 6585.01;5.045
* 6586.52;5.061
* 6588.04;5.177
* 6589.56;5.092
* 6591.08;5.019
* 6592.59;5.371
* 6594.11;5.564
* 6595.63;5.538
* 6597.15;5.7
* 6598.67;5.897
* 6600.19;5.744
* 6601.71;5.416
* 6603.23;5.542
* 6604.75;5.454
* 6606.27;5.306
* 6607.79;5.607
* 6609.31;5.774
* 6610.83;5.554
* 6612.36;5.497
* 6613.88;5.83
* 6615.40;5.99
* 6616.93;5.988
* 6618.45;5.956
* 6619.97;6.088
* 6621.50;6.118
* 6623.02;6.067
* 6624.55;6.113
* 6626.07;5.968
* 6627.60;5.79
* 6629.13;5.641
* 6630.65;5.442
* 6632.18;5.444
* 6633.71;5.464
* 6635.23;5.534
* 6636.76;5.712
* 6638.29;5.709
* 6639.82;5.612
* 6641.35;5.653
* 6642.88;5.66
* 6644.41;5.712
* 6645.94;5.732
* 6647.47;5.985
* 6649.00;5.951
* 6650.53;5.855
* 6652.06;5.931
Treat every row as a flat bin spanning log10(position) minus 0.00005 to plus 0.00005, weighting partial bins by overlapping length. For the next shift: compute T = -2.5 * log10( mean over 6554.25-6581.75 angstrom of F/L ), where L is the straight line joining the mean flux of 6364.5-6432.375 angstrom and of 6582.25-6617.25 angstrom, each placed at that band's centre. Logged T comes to 0.26 mag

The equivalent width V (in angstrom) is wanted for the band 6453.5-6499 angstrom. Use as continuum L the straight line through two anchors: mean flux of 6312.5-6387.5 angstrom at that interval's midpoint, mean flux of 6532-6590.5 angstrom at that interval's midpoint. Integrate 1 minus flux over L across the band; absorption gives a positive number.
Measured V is -4.6 angstrom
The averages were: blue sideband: 6.2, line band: 6.01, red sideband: 4.96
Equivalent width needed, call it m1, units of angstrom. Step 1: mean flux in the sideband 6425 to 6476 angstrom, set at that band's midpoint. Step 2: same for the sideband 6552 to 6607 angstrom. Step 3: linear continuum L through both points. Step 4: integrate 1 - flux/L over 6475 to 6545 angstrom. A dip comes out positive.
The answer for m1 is -3.4 angstrom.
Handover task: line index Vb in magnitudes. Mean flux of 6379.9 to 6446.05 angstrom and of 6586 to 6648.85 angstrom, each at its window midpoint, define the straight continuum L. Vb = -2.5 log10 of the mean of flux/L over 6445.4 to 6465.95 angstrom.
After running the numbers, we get 0.03 mag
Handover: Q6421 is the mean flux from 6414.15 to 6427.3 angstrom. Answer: 6.12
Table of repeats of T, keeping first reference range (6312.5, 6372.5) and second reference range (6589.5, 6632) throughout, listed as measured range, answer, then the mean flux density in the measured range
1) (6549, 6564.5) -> 0.195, 4.85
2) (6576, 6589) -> 0.152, 5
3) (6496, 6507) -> 0.053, 5.64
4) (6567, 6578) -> 0.306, 4.35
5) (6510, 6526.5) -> 0.040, 5.67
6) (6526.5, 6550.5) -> 0.039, 5.63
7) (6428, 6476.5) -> 0.004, 5.99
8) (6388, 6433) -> -0.013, 6.18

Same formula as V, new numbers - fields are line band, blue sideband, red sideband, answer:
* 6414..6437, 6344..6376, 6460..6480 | 0.2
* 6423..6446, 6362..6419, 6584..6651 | 0.2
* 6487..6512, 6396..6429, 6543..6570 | -2.1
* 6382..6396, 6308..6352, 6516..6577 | -0.7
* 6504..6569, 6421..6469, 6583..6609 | 3.9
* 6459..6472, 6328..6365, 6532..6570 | -1.3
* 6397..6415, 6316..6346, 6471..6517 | -0.3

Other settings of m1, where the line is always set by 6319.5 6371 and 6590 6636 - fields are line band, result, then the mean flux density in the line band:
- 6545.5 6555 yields 0.50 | 5.5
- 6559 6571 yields 3.92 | 3.89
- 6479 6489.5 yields -0.28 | 6.1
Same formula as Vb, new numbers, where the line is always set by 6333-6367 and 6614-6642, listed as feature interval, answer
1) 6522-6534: 0.07 mag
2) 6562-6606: 0.20 mag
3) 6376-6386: 0.04 mag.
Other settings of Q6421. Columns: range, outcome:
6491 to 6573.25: 5.31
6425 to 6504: 5.98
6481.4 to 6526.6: 5.77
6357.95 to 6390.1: 6.16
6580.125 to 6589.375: 5.02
